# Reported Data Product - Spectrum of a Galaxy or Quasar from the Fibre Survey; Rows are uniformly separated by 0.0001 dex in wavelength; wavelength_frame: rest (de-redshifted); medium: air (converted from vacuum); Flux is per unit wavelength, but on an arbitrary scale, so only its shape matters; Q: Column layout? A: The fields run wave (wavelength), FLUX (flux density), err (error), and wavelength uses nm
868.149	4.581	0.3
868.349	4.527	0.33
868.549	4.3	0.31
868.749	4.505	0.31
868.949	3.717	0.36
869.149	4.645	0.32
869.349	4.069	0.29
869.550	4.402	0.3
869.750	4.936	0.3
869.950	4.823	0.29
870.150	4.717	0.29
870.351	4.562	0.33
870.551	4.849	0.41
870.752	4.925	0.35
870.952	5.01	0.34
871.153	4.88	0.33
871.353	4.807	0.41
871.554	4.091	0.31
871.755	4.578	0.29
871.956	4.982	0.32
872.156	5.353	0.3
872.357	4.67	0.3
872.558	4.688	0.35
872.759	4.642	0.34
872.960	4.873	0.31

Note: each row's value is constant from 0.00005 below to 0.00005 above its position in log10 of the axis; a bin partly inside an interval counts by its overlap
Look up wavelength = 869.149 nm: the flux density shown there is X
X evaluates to 4.645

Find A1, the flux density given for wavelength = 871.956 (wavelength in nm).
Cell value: 4.982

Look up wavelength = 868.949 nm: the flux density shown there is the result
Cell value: 3.717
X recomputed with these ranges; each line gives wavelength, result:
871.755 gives 4.578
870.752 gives 4.925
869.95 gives 4.823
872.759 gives 4.642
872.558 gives 4.688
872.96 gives 4.873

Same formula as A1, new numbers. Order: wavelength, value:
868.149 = 4.581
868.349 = 4.527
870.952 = 5.01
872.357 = 4.67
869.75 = 4.936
